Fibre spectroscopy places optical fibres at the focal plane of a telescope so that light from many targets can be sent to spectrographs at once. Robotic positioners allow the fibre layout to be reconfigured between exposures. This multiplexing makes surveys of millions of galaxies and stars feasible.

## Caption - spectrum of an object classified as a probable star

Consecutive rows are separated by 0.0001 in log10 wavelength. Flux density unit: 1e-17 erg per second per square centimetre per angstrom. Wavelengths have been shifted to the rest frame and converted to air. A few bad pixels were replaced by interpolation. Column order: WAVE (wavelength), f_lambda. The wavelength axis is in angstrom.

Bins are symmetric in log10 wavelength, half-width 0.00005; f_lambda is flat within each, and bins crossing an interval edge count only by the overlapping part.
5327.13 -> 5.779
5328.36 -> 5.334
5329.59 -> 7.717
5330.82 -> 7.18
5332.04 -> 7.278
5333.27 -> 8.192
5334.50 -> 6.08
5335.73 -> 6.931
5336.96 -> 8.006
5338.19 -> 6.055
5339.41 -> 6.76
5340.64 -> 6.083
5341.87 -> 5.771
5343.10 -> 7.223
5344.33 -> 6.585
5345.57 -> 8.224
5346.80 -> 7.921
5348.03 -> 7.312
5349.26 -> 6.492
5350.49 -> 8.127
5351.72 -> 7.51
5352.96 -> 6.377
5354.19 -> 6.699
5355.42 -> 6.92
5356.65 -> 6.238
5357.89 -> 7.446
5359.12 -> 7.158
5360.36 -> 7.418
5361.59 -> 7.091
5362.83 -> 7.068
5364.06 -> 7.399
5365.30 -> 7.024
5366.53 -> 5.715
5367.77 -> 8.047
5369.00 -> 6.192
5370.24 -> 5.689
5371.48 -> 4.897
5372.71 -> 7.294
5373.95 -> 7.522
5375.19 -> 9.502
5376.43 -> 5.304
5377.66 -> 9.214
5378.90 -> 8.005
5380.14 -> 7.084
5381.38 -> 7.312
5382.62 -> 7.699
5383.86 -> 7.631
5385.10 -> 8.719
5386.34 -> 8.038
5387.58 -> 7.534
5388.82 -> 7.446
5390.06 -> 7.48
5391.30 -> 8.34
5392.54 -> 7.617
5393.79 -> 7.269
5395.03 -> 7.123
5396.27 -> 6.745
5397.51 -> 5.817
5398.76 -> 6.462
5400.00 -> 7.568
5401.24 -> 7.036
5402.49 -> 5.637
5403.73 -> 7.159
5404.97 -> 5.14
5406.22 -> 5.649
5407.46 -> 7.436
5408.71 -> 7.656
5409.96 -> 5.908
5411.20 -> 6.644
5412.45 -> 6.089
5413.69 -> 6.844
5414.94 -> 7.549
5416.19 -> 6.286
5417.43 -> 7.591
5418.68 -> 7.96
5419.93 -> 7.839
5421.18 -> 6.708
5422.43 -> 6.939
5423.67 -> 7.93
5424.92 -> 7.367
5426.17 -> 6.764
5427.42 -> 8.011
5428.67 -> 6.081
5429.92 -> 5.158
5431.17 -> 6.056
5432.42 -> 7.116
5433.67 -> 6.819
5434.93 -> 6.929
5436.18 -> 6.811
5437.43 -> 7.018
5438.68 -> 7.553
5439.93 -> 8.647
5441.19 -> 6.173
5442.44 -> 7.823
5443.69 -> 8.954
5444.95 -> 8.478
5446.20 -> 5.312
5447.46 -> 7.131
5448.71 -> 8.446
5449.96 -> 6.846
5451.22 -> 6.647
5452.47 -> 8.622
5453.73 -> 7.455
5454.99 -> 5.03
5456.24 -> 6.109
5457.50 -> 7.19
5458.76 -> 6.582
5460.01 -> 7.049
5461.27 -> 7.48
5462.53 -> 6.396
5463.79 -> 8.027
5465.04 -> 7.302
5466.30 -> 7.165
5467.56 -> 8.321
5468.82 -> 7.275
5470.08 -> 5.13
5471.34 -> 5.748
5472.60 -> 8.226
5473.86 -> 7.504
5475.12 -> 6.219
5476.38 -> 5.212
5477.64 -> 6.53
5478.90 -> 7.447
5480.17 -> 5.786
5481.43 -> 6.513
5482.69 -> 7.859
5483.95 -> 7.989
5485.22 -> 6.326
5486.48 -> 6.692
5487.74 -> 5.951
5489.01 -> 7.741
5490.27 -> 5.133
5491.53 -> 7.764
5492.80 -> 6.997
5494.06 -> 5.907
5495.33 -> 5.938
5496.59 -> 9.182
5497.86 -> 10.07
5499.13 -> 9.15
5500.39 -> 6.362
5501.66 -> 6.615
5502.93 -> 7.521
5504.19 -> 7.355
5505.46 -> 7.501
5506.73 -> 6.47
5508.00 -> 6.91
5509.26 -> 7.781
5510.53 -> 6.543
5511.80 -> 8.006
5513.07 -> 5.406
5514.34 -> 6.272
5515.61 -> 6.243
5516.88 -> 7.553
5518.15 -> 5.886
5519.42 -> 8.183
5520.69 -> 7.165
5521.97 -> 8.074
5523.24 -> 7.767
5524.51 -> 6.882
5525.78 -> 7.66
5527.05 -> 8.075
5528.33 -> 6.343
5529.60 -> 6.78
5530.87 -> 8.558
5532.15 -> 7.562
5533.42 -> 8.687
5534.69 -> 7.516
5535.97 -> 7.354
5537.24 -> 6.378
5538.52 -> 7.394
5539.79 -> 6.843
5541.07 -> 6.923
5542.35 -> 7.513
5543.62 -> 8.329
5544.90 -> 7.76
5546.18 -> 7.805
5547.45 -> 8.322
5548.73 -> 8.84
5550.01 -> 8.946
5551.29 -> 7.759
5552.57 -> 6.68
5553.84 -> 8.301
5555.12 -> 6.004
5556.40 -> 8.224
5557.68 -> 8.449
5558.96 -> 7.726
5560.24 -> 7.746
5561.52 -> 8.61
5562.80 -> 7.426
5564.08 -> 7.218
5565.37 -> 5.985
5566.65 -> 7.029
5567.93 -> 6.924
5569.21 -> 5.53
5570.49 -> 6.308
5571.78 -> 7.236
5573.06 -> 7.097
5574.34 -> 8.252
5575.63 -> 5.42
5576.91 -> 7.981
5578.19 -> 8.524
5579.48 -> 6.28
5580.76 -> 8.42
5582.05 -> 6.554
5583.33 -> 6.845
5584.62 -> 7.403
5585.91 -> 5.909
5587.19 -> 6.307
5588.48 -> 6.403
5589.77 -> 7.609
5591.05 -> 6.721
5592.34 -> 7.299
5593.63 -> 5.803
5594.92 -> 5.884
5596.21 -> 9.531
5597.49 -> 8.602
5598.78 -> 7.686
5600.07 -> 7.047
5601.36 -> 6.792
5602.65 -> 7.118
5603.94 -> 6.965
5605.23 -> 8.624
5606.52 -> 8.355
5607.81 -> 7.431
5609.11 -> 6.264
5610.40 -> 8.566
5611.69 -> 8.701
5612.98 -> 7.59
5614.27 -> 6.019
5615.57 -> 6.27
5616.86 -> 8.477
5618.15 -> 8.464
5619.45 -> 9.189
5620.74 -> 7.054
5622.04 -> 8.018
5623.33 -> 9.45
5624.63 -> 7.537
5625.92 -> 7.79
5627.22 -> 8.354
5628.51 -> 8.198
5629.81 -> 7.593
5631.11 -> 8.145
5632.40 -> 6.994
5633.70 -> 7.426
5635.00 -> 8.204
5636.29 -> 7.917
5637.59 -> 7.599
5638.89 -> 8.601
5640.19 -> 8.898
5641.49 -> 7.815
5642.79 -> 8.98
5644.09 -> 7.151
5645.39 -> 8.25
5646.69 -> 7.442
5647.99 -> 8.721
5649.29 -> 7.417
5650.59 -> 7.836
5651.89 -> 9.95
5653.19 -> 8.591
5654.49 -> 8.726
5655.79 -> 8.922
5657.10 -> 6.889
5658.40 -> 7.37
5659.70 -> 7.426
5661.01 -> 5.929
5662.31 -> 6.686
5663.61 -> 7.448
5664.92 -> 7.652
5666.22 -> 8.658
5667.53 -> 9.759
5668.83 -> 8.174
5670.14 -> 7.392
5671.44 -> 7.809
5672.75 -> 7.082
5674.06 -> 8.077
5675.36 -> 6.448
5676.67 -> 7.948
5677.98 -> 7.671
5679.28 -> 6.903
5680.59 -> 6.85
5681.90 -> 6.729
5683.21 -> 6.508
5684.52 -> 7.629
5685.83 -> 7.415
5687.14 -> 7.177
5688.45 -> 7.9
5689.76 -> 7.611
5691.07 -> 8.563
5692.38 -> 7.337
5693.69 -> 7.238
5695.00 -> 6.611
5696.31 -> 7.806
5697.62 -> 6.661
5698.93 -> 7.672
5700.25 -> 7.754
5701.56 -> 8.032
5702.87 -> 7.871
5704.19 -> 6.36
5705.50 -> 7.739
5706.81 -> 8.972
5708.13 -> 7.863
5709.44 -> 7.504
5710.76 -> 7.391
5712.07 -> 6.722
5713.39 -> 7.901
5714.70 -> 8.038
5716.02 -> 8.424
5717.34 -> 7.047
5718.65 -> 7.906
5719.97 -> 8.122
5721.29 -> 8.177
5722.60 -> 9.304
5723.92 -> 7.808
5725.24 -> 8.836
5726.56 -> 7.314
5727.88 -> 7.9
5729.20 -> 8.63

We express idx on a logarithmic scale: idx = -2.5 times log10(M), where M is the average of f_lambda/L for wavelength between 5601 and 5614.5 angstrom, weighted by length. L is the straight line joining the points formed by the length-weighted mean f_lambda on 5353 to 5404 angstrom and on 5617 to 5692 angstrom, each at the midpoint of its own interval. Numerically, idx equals 0.02 mag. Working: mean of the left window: 7.15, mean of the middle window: 7.55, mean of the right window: 7.84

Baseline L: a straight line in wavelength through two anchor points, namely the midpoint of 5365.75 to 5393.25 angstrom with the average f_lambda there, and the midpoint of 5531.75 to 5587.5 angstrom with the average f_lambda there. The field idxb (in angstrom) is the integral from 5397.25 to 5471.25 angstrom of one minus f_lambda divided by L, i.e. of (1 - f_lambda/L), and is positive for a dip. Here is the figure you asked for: 4.1 angstrom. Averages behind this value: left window 7.37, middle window 6.97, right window 7.38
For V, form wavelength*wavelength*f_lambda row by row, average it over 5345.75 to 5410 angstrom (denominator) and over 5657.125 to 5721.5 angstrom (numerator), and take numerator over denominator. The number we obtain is 1.2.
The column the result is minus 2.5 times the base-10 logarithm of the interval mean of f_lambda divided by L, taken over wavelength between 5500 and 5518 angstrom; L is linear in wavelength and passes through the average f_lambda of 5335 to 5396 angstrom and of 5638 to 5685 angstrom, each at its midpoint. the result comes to 0.09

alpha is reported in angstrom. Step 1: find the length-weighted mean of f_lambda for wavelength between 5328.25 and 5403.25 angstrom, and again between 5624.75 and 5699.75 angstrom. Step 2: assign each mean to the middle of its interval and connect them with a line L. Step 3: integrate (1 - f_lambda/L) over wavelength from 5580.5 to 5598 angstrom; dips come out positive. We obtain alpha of 1.21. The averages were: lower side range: 7.12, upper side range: 7.73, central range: 7.05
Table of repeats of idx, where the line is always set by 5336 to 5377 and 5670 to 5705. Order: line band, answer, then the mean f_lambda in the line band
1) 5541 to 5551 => -0.13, 8.11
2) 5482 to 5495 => 0.05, 6.81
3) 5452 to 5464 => 0.02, 6.93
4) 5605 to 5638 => -0.08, 7.85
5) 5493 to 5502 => -0.07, 7.61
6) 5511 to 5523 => 0.02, 6.99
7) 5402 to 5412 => 0.10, 6.41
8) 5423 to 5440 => 0.01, 6.97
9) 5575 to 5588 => 0.04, 6.96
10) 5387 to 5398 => -0.04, 7.28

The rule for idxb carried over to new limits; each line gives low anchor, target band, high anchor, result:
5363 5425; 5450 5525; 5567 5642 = 2.6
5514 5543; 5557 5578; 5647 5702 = 0.5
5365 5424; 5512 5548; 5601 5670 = 1.0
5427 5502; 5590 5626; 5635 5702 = -0.5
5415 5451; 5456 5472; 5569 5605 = 0.5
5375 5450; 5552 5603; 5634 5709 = 2.4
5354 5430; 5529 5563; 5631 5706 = -1.4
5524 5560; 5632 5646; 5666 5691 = -0.8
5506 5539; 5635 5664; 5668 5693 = -2.1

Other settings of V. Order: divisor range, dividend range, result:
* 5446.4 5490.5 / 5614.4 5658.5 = 1.24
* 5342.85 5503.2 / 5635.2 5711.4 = 1.19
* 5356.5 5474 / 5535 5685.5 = 1.15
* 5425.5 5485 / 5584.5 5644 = 1.16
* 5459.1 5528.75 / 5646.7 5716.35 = 1.16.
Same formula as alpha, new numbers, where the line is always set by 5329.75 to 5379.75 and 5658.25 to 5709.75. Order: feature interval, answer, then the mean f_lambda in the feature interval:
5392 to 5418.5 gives 1.4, 6.74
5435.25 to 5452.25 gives -0.5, 7.4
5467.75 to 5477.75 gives 0.9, 6.56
